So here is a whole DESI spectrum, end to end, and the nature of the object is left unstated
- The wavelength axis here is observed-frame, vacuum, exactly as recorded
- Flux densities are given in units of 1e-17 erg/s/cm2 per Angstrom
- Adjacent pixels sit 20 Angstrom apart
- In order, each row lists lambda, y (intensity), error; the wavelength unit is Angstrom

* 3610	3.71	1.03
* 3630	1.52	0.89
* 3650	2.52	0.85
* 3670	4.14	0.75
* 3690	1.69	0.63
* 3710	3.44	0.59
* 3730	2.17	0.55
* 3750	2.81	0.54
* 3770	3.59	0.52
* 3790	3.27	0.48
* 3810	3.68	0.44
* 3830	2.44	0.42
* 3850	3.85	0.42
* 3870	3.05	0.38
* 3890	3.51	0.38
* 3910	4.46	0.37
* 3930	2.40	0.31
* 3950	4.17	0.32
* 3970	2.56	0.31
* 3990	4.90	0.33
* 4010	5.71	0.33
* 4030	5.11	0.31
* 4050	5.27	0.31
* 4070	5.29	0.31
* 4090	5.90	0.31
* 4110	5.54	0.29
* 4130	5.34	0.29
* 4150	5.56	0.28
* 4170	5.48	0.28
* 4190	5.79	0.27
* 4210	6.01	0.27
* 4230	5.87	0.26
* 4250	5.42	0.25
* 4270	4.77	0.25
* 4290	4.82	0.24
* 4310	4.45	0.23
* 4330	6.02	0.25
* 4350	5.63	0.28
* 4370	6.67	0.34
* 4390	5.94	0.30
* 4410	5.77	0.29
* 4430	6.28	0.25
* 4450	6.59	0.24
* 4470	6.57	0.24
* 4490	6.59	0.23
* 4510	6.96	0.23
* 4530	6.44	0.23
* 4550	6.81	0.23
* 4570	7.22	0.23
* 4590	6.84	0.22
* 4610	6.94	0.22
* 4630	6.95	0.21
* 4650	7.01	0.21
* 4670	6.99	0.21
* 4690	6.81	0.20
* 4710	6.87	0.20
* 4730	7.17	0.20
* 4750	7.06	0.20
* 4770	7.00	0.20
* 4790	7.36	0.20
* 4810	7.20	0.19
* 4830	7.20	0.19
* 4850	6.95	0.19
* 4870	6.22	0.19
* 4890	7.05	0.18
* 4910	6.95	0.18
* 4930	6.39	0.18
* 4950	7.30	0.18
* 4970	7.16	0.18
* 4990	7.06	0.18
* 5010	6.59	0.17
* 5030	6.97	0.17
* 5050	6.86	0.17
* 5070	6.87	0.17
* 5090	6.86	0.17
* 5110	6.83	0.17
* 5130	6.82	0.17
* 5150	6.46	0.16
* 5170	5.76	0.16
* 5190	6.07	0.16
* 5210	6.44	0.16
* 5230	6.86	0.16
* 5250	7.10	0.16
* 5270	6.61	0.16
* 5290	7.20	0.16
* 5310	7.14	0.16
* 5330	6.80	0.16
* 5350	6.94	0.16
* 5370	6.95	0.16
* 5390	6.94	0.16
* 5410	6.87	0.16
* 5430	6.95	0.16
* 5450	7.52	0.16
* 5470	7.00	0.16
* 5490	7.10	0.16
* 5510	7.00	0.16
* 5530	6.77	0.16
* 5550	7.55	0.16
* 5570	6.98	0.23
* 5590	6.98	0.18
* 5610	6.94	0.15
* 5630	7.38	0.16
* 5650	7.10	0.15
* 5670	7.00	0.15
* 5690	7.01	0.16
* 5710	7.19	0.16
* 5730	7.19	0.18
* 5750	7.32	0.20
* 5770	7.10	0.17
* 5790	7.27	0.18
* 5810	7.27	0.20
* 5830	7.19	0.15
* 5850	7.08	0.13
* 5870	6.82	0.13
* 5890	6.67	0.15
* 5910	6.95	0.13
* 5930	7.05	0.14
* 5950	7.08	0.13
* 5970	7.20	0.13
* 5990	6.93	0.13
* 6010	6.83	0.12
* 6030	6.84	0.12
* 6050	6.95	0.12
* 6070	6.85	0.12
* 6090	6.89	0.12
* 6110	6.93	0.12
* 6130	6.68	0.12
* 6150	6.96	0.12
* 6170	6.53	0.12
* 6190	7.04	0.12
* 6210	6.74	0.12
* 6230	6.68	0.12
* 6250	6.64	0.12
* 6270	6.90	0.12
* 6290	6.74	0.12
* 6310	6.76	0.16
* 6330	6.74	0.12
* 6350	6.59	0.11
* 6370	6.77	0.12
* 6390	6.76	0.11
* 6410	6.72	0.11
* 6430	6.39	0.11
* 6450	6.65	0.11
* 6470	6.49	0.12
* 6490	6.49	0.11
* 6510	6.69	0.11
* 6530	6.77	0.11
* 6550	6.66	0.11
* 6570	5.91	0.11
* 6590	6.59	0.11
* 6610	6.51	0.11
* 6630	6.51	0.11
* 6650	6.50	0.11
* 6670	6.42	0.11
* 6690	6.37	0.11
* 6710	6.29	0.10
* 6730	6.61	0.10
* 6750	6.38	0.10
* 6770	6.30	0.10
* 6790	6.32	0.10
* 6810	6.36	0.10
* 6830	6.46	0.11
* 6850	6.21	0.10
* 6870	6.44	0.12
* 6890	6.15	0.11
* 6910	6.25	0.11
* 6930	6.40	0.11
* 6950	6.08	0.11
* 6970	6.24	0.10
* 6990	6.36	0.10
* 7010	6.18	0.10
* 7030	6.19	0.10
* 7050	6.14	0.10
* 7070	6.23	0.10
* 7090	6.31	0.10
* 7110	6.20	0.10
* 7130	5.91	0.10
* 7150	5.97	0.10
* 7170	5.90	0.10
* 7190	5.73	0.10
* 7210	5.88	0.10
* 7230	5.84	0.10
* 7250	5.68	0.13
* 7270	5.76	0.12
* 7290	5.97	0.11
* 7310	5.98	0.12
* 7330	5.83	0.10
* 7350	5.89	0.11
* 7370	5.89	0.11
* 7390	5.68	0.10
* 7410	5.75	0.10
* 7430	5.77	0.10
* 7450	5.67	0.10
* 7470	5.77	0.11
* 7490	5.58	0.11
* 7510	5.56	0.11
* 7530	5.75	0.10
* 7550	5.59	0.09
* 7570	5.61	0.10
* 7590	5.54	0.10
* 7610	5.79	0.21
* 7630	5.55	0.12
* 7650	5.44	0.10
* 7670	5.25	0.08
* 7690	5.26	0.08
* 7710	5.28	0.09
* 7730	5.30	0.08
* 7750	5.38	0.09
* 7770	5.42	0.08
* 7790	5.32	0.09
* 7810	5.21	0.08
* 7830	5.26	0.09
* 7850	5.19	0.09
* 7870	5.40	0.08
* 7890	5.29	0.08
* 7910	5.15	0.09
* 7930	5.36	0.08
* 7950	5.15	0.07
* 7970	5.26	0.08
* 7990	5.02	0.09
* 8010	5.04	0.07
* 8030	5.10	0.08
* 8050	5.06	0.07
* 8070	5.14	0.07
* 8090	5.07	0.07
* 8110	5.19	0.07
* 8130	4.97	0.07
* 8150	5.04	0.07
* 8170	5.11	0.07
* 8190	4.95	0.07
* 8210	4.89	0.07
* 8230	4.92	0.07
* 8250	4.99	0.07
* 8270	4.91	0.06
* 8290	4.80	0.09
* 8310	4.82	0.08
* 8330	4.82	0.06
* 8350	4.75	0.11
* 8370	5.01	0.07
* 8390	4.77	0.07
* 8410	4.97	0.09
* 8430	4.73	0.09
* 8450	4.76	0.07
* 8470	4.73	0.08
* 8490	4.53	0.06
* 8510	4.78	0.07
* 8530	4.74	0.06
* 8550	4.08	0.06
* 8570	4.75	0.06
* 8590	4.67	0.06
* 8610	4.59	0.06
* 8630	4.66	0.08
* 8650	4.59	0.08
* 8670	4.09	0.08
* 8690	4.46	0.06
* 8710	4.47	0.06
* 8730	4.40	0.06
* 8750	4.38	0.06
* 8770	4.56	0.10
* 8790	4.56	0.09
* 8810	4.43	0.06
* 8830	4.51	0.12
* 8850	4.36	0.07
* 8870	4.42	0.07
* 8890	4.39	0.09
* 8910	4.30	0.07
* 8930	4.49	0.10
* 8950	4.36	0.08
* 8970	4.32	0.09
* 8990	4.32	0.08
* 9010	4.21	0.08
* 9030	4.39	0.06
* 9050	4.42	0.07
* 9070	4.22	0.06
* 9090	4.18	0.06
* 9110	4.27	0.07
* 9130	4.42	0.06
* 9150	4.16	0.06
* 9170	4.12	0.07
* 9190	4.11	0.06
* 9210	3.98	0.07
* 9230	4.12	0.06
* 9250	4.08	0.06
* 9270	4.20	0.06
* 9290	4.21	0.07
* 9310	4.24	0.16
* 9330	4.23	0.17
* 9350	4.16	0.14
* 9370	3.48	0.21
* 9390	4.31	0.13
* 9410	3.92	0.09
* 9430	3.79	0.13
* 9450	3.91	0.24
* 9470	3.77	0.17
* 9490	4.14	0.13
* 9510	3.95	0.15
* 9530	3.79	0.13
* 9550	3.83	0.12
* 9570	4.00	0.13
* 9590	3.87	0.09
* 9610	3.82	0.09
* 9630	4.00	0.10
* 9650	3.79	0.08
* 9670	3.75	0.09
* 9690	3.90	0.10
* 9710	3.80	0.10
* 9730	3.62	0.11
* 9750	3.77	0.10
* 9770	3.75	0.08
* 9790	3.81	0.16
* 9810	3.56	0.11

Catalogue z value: 0.00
